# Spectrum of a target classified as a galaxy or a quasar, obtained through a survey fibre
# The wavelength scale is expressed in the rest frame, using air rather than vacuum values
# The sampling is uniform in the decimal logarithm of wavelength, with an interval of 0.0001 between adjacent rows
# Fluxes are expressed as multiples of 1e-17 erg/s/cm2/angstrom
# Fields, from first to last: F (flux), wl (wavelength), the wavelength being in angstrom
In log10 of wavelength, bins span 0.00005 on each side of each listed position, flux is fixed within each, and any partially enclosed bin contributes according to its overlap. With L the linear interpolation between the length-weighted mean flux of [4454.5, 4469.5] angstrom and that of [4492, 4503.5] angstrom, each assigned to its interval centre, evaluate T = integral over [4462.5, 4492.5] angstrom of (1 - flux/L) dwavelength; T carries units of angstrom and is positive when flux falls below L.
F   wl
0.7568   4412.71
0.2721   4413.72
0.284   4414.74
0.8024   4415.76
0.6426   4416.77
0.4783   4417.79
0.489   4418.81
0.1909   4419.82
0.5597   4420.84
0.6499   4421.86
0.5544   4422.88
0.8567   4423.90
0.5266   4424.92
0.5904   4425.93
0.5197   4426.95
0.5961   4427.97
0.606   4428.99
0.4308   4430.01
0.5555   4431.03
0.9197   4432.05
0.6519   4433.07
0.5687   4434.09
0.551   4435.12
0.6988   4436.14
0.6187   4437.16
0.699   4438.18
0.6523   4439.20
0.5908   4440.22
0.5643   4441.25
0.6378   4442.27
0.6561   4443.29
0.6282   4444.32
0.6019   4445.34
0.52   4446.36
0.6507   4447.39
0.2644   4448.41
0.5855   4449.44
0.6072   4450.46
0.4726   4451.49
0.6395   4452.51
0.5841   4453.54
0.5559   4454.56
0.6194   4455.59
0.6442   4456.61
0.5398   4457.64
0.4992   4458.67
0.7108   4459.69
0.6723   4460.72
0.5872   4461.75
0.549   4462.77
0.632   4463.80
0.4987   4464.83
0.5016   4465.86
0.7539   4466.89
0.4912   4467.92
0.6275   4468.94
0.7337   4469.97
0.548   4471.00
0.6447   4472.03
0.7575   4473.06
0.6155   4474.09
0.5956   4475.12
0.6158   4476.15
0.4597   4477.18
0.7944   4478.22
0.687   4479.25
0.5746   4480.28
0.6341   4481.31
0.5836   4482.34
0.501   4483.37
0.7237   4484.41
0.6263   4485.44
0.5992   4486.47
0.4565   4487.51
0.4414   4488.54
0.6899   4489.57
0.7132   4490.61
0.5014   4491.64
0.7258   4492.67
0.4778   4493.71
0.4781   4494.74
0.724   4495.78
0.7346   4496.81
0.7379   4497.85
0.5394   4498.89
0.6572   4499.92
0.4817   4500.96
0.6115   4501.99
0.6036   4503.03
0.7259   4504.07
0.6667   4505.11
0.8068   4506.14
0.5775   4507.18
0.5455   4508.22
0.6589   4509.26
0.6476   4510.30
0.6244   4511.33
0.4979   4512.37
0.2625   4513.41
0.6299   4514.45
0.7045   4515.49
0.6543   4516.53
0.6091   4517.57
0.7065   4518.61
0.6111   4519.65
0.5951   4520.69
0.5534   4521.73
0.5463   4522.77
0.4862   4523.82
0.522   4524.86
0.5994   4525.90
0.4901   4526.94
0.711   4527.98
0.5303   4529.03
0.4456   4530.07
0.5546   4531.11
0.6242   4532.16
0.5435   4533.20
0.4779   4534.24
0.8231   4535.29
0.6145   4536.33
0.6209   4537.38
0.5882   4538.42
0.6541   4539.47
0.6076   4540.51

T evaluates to -0.2 angstrom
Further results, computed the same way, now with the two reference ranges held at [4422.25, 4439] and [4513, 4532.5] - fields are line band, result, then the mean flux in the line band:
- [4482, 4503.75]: -0.5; 0.602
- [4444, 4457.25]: 1.0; 0.566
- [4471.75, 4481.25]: -0.7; 0.638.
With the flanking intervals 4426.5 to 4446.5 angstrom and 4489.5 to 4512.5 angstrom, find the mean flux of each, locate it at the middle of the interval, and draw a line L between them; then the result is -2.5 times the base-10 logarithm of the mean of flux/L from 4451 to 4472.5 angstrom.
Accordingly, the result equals 0.04 mag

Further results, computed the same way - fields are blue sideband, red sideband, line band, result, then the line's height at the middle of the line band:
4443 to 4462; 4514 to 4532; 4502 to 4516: -0.049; 0.585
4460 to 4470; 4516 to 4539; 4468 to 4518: -0.035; 0.594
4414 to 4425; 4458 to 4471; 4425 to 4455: -0.044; 0.57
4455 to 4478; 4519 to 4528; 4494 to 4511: -0.101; 0.579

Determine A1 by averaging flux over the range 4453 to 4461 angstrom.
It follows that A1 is 0.601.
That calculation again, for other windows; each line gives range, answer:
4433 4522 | 0.605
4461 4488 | 0.608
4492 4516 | 0.613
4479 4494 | 0.596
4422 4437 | 0.617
